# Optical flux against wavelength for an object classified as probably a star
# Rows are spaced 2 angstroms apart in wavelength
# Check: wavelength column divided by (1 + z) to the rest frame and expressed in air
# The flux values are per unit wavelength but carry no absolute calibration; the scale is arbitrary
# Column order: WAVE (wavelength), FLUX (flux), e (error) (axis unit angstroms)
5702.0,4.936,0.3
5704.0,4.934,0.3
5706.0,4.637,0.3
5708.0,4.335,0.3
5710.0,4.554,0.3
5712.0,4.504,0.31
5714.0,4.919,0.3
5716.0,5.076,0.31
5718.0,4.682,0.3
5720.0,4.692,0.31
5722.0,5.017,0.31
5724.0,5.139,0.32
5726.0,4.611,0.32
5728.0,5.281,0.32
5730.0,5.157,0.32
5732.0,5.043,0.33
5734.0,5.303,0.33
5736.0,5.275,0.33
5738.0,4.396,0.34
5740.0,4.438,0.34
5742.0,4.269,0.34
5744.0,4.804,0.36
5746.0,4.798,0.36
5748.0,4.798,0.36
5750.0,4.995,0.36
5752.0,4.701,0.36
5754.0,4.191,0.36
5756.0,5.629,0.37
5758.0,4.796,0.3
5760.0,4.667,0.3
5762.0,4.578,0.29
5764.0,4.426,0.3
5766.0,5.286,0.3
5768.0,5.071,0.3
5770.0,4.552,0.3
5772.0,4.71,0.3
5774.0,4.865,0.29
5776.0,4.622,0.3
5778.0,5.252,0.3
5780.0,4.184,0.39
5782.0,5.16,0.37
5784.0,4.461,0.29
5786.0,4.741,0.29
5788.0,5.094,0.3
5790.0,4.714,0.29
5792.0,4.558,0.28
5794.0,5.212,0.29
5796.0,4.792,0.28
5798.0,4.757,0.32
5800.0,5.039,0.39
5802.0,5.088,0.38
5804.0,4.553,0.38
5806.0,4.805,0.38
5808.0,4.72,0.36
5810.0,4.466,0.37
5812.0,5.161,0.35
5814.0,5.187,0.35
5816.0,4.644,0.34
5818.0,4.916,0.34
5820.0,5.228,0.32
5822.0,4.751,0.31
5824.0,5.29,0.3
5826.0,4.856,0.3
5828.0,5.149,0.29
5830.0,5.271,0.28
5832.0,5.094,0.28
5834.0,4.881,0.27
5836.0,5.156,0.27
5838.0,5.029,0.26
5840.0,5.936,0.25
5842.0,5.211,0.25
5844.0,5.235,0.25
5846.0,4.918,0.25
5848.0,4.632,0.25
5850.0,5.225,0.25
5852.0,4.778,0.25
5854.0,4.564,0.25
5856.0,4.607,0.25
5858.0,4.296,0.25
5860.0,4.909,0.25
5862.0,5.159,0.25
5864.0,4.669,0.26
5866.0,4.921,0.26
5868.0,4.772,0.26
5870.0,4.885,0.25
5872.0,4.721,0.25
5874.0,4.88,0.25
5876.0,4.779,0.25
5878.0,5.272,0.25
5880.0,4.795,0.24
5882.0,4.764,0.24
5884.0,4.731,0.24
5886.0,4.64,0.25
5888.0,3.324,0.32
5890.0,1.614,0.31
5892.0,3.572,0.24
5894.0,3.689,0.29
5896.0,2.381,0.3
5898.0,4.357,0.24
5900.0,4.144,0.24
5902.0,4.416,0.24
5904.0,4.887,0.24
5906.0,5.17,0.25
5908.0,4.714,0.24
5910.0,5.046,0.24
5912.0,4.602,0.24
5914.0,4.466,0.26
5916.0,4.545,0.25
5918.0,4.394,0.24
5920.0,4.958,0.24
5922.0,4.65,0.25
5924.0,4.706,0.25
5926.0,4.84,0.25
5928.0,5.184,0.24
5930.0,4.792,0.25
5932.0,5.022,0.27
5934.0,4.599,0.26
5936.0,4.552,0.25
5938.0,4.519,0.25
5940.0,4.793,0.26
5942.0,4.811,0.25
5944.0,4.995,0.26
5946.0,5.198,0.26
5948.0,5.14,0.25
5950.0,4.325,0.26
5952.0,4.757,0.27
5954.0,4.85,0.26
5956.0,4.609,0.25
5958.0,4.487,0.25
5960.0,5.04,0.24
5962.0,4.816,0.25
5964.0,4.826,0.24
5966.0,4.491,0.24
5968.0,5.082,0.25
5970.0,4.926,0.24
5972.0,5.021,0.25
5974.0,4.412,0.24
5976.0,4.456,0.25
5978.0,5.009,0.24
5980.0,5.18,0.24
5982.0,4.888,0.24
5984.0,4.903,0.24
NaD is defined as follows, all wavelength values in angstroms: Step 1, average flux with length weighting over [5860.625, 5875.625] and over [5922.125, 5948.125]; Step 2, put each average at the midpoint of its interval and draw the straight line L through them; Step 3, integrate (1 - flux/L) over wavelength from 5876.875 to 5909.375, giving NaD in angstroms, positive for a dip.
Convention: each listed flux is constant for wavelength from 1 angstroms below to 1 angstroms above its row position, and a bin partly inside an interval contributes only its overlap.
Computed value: 4.6 angstroms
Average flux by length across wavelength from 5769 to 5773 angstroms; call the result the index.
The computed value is 4.63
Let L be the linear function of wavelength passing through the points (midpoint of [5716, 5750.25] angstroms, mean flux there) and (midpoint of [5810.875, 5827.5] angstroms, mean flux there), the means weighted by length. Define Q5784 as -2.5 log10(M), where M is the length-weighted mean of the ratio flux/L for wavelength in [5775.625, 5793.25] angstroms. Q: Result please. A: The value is 0.04 mag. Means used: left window 4.87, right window 5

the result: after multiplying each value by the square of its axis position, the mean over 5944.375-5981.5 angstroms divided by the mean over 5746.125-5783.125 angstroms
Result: 1.07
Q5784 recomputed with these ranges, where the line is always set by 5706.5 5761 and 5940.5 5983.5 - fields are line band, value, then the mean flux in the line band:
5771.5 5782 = 0.01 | 4.77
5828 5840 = -0.07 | 5.16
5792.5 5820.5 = -0.01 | 4.89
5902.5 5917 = 0.01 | 4.76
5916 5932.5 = 0.01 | 4.8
